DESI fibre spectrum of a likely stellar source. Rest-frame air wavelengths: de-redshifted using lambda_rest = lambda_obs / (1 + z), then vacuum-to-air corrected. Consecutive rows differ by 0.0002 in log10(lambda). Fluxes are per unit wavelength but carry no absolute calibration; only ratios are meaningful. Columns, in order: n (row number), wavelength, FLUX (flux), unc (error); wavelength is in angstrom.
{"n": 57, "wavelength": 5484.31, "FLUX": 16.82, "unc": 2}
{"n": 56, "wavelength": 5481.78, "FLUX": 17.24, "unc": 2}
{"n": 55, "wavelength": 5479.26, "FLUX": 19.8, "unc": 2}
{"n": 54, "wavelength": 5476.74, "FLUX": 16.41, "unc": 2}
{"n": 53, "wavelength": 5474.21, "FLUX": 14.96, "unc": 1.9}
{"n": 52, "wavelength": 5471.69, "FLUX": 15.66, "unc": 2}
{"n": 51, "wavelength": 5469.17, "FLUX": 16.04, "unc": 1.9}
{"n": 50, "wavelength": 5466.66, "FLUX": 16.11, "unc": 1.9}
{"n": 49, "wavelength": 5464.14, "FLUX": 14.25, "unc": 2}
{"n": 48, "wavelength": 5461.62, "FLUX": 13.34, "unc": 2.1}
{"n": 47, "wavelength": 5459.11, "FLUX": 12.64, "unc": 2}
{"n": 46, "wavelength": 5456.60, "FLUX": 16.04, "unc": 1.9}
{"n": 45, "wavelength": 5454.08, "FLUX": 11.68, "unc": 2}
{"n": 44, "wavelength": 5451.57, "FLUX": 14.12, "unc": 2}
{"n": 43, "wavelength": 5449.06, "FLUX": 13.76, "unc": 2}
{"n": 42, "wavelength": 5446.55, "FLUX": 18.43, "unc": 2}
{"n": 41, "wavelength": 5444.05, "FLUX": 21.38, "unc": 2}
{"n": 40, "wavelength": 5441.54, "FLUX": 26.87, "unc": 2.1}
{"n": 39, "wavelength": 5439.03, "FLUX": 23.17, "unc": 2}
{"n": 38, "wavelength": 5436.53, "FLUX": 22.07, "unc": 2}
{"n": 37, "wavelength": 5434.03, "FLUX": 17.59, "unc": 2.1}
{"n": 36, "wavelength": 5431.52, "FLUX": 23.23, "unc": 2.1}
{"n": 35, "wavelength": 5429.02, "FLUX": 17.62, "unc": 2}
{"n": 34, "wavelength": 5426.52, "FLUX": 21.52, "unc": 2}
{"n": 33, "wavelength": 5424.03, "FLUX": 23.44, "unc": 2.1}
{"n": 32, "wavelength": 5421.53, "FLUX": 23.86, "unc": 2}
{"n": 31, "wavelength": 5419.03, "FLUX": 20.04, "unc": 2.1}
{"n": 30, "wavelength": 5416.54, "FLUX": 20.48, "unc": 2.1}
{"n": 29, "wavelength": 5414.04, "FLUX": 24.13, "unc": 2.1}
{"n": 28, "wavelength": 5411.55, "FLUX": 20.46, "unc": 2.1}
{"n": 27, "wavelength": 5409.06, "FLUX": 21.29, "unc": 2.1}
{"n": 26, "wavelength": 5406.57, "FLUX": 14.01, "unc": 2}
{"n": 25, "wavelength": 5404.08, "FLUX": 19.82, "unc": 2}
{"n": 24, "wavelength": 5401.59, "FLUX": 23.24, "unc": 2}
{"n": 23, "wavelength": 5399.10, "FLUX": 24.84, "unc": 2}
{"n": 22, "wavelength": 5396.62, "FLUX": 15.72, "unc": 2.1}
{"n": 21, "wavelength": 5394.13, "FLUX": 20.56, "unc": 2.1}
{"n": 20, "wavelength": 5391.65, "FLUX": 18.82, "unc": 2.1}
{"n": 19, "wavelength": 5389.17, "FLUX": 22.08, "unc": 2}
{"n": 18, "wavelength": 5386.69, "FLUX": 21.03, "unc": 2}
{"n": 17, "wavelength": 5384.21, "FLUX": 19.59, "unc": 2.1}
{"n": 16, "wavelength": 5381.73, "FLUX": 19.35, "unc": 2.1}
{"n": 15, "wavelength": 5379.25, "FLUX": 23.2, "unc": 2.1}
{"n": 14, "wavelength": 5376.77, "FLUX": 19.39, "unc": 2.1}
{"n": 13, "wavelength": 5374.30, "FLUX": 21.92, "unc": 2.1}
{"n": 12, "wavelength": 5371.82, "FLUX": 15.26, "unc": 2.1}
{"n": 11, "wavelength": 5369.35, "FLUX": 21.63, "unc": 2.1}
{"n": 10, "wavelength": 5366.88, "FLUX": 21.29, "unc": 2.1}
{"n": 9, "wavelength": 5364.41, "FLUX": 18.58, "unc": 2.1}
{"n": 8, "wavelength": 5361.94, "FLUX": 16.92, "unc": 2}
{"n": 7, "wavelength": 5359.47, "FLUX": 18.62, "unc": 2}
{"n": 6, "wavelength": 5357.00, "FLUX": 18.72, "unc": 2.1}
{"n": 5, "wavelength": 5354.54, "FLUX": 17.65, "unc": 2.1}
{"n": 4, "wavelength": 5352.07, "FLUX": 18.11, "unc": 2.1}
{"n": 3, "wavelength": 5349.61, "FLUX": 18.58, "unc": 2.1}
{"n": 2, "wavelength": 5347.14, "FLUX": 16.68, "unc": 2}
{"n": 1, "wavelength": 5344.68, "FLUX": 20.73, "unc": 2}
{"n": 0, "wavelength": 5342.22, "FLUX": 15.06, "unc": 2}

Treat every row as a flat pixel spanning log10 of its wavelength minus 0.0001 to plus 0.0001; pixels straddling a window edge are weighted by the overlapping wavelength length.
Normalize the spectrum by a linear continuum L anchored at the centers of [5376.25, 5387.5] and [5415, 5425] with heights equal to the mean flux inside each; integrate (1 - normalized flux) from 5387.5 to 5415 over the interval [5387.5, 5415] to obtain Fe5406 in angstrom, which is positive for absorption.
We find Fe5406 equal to 1.1 angstrom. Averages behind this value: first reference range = 20.6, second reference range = 22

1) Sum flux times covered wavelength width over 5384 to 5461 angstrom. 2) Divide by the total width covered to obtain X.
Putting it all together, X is 19.7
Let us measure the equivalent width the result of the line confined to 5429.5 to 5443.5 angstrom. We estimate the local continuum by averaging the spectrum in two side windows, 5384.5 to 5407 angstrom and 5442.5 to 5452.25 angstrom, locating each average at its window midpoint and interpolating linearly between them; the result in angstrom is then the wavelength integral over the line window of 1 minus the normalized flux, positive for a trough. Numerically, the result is -3.3 angstrom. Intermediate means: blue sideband 20.2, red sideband 17.4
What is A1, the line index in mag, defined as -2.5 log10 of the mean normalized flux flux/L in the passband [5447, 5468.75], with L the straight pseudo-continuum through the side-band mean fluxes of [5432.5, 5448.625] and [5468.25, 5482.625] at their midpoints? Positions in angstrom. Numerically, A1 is 0.308 mag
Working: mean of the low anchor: 21.2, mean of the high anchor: 16.7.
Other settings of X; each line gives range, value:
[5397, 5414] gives 20.6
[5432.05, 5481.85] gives 17.2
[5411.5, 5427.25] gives 22.1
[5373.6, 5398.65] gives 20.3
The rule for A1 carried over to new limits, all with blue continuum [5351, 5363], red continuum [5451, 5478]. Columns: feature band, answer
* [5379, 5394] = -0.20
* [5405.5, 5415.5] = -0.22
